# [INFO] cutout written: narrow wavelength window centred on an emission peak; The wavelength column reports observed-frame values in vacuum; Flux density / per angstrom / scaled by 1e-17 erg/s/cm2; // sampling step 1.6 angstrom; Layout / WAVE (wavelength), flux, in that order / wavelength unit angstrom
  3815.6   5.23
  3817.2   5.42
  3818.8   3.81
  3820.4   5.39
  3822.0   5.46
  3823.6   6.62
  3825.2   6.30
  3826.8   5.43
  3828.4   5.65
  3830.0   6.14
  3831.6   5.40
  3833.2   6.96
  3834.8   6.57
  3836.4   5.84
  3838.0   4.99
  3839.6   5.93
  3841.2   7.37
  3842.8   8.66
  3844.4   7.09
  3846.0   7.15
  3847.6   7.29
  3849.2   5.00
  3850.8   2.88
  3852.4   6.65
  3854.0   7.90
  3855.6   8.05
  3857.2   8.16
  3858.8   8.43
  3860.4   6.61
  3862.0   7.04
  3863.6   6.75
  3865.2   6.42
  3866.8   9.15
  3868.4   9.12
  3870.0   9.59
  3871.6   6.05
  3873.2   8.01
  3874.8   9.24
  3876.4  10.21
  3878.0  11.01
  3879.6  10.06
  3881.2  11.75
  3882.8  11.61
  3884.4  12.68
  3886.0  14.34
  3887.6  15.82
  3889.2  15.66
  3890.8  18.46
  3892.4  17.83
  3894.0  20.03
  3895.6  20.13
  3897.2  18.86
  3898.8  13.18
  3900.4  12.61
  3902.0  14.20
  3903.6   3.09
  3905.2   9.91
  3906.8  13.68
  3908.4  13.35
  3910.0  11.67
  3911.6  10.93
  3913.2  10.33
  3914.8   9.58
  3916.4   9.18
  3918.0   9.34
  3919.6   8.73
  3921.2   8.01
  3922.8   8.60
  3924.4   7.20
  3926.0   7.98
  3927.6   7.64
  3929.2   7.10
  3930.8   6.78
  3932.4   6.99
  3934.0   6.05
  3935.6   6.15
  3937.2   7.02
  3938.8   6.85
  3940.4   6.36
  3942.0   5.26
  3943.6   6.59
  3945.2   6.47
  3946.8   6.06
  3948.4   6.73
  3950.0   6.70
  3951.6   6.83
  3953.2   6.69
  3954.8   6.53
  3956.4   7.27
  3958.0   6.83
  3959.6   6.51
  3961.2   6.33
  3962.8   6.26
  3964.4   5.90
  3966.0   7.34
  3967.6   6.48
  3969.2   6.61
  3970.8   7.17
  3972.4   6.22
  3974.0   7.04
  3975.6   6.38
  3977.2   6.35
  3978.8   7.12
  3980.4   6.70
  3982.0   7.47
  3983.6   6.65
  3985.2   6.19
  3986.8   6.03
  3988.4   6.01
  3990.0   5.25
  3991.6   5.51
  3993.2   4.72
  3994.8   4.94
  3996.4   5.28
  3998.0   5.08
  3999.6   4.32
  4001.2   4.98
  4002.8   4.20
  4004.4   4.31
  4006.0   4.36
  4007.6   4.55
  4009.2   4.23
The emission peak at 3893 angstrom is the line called Ly-alpha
